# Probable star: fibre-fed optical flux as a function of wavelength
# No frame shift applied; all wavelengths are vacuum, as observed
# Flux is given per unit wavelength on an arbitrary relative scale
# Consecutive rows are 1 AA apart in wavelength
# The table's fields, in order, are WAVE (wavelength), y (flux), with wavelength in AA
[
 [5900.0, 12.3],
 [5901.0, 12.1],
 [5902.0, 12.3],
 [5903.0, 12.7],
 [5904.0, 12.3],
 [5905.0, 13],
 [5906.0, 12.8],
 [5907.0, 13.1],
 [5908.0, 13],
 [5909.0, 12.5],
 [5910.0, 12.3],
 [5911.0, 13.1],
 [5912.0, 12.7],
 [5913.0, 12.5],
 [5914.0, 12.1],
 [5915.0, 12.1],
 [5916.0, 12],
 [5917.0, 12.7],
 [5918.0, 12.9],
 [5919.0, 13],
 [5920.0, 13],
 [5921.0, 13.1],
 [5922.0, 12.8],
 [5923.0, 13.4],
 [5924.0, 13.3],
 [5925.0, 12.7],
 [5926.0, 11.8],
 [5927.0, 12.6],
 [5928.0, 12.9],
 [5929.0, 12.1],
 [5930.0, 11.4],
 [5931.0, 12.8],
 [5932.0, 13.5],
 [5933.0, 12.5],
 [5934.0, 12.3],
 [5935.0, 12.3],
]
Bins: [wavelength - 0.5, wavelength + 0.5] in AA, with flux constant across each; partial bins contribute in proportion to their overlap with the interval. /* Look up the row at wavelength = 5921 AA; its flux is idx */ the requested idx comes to 13.1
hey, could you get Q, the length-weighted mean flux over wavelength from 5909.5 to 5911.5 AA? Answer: 12.7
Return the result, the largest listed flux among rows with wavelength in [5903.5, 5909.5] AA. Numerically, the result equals 13.1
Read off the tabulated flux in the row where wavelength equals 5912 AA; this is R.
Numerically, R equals 12.7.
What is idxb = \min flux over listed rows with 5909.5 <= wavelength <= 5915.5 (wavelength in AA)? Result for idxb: 12.1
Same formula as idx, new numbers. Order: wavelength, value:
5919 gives 13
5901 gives 12.1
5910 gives 12.3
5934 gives 12.3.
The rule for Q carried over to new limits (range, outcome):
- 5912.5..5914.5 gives 12.3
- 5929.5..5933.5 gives 12.6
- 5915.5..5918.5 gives 12.5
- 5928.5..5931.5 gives 12.1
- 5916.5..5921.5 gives 12.9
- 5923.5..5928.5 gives 12.7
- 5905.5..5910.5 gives 12.7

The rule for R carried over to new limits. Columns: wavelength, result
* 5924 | 13.3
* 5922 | 12.8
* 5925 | 12.7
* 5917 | 12.7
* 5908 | 13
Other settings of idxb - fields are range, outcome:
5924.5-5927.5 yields 11.8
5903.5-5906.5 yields 12.3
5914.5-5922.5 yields 12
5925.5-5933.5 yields 11.4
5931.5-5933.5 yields 12.5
